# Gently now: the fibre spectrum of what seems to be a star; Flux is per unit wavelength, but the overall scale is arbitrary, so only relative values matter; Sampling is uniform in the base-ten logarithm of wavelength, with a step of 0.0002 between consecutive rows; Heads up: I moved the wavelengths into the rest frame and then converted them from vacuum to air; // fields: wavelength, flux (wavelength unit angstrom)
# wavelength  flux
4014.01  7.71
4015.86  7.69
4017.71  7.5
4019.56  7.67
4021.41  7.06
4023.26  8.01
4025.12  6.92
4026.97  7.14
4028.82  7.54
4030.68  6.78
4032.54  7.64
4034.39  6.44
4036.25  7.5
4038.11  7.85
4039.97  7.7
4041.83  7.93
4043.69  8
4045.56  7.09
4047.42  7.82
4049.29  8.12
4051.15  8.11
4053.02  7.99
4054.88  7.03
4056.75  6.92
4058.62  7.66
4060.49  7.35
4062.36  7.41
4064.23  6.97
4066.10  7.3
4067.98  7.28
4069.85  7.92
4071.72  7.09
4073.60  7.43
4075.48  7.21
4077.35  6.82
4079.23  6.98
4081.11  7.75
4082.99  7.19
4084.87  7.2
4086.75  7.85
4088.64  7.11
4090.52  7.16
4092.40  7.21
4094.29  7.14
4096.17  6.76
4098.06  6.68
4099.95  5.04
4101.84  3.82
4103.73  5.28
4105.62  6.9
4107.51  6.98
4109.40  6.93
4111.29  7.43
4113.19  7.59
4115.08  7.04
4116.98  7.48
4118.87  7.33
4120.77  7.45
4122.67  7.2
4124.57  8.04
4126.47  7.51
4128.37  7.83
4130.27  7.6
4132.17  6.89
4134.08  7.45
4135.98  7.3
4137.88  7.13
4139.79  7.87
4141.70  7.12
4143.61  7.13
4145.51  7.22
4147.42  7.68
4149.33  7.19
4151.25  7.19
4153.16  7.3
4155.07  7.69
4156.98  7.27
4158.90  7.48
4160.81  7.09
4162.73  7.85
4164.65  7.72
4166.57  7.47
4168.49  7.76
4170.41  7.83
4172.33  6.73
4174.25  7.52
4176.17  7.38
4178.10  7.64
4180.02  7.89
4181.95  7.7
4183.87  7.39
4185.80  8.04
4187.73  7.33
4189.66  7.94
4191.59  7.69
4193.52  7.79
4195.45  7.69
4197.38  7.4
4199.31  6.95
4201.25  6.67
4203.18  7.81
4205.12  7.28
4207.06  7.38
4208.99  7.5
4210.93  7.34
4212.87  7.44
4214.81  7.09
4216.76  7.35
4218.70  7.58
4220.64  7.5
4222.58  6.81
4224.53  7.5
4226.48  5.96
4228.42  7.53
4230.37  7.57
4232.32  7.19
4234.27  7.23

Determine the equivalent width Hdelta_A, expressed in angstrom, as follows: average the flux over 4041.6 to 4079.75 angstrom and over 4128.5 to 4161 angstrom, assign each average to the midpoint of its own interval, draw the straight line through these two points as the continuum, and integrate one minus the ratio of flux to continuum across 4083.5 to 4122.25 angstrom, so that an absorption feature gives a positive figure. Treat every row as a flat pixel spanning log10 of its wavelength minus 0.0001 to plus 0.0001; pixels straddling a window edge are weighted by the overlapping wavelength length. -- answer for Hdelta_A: 3.0 angstrom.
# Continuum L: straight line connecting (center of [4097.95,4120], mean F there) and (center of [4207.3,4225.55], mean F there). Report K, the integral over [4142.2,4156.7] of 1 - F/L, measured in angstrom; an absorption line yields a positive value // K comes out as -1.0 angstrom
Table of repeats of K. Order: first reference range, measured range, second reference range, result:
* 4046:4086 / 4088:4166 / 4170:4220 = 3.3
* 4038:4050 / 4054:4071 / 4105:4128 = 0.8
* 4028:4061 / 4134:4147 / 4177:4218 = 0.3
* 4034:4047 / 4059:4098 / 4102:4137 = 0.6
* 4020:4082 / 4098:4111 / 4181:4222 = 2.6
